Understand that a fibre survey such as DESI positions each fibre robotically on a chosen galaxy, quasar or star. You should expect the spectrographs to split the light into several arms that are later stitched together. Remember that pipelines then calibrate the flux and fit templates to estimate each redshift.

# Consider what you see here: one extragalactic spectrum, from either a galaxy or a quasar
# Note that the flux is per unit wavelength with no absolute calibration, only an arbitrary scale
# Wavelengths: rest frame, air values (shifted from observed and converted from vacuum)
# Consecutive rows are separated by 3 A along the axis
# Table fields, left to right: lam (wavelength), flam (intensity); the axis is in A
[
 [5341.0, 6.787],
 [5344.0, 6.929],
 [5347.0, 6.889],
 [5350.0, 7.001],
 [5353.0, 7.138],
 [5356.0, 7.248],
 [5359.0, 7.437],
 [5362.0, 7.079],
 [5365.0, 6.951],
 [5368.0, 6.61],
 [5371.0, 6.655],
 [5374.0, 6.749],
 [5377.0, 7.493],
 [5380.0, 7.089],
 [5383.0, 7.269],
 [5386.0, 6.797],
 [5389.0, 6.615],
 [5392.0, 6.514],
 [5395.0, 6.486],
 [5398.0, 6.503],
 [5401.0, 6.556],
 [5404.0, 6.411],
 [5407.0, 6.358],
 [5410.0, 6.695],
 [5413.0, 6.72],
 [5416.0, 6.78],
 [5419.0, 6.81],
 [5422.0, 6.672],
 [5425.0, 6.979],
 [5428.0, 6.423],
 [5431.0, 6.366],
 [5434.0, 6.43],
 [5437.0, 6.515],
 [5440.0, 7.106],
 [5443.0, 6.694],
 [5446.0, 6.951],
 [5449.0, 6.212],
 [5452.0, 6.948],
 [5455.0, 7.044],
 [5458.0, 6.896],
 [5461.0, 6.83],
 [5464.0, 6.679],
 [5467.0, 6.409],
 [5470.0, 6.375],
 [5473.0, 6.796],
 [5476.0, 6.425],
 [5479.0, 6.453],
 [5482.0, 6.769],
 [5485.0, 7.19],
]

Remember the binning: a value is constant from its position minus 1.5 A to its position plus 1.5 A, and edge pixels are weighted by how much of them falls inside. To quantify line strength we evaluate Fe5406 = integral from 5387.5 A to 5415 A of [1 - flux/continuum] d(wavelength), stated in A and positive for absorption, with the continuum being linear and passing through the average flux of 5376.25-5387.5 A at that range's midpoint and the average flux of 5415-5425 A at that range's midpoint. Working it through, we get 1.6 A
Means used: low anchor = 7.14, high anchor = 6.79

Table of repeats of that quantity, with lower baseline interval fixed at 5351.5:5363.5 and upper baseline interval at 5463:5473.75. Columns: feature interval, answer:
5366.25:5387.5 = 0.5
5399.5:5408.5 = 0.6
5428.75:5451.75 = 0.3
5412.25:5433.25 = 0.5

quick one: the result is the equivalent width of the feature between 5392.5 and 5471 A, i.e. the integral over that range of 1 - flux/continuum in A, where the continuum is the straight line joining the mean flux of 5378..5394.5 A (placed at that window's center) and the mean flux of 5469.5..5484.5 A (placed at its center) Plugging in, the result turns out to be 1.0 A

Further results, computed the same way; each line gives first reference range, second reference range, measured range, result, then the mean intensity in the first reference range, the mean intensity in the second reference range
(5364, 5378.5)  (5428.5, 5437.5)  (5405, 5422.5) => -0.3 A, 6.89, 6.43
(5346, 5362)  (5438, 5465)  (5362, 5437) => 3.0 A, 7.14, 6.81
